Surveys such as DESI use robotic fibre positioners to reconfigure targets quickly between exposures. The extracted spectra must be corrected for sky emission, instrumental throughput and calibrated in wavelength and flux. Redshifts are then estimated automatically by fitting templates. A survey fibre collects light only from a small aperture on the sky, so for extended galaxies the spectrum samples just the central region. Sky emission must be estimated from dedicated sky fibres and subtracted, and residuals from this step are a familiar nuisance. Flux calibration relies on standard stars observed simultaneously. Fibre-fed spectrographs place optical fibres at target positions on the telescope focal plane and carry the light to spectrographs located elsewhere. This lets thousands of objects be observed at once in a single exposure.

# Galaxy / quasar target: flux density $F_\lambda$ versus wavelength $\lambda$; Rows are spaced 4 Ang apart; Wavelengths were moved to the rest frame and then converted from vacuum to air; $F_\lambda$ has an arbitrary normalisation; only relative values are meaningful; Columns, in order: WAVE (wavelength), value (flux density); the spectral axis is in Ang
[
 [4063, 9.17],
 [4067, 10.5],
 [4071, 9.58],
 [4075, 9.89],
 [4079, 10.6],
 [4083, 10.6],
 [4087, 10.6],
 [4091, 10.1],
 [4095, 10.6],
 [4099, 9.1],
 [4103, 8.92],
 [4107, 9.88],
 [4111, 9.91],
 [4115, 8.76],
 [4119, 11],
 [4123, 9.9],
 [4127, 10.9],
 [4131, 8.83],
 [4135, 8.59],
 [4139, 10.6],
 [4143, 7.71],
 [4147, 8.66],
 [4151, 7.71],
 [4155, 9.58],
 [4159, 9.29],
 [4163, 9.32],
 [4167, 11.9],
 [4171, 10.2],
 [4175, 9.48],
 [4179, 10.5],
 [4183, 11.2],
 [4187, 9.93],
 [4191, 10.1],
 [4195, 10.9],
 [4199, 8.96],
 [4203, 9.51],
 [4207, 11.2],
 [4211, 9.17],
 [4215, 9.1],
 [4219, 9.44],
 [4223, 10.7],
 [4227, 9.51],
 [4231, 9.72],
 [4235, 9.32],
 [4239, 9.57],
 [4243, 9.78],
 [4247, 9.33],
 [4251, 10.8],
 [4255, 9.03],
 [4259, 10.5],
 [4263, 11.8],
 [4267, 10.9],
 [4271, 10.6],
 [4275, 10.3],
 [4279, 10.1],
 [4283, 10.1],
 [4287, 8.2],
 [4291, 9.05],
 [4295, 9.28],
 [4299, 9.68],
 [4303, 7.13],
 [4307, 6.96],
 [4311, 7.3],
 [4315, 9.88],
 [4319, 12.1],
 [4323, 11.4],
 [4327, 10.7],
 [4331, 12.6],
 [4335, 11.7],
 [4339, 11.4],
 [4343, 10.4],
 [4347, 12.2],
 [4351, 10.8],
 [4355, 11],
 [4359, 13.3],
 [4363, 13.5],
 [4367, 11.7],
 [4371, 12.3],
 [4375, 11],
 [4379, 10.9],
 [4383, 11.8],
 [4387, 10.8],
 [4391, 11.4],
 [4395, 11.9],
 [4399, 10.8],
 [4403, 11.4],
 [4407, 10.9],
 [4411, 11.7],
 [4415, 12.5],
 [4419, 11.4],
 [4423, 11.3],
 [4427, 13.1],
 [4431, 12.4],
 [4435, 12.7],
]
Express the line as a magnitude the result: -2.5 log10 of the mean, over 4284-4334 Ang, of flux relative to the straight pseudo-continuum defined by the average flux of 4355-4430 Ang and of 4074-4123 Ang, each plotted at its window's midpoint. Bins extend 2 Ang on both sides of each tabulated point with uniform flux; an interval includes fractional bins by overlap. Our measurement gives 0.176 mag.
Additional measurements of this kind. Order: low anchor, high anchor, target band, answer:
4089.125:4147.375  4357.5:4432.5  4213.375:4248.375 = 0.09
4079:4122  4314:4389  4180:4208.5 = 0.03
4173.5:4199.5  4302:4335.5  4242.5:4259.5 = 0.03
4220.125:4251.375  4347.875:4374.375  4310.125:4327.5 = 0.09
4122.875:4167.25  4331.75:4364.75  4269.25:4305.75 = 0.18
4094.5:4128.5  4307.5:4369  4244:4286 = 0.05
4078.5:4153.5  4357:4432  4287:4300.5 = 0.20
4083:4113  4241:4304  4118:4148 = 0.04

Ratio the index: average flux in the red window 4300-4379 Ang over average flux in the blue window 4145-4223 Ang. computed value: 1.1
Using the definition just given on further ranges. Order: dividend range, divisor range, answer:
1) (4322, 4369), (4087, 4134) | 1.20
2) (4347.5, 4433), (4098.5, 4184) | 1.22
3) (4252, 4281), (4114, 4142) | 1.07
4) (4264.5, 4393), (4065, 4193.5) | 1.08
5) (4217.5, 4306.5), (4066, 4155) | 1.01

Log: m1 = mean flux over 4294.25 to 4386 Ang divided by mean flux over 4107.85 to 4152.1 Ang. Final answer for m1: 1.16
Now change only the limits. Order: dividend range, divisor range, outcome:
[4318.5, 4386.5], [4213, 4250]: 1.21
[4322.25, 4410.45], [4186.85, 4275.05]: 1.15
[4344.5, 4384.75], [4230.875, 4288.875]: 1.18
